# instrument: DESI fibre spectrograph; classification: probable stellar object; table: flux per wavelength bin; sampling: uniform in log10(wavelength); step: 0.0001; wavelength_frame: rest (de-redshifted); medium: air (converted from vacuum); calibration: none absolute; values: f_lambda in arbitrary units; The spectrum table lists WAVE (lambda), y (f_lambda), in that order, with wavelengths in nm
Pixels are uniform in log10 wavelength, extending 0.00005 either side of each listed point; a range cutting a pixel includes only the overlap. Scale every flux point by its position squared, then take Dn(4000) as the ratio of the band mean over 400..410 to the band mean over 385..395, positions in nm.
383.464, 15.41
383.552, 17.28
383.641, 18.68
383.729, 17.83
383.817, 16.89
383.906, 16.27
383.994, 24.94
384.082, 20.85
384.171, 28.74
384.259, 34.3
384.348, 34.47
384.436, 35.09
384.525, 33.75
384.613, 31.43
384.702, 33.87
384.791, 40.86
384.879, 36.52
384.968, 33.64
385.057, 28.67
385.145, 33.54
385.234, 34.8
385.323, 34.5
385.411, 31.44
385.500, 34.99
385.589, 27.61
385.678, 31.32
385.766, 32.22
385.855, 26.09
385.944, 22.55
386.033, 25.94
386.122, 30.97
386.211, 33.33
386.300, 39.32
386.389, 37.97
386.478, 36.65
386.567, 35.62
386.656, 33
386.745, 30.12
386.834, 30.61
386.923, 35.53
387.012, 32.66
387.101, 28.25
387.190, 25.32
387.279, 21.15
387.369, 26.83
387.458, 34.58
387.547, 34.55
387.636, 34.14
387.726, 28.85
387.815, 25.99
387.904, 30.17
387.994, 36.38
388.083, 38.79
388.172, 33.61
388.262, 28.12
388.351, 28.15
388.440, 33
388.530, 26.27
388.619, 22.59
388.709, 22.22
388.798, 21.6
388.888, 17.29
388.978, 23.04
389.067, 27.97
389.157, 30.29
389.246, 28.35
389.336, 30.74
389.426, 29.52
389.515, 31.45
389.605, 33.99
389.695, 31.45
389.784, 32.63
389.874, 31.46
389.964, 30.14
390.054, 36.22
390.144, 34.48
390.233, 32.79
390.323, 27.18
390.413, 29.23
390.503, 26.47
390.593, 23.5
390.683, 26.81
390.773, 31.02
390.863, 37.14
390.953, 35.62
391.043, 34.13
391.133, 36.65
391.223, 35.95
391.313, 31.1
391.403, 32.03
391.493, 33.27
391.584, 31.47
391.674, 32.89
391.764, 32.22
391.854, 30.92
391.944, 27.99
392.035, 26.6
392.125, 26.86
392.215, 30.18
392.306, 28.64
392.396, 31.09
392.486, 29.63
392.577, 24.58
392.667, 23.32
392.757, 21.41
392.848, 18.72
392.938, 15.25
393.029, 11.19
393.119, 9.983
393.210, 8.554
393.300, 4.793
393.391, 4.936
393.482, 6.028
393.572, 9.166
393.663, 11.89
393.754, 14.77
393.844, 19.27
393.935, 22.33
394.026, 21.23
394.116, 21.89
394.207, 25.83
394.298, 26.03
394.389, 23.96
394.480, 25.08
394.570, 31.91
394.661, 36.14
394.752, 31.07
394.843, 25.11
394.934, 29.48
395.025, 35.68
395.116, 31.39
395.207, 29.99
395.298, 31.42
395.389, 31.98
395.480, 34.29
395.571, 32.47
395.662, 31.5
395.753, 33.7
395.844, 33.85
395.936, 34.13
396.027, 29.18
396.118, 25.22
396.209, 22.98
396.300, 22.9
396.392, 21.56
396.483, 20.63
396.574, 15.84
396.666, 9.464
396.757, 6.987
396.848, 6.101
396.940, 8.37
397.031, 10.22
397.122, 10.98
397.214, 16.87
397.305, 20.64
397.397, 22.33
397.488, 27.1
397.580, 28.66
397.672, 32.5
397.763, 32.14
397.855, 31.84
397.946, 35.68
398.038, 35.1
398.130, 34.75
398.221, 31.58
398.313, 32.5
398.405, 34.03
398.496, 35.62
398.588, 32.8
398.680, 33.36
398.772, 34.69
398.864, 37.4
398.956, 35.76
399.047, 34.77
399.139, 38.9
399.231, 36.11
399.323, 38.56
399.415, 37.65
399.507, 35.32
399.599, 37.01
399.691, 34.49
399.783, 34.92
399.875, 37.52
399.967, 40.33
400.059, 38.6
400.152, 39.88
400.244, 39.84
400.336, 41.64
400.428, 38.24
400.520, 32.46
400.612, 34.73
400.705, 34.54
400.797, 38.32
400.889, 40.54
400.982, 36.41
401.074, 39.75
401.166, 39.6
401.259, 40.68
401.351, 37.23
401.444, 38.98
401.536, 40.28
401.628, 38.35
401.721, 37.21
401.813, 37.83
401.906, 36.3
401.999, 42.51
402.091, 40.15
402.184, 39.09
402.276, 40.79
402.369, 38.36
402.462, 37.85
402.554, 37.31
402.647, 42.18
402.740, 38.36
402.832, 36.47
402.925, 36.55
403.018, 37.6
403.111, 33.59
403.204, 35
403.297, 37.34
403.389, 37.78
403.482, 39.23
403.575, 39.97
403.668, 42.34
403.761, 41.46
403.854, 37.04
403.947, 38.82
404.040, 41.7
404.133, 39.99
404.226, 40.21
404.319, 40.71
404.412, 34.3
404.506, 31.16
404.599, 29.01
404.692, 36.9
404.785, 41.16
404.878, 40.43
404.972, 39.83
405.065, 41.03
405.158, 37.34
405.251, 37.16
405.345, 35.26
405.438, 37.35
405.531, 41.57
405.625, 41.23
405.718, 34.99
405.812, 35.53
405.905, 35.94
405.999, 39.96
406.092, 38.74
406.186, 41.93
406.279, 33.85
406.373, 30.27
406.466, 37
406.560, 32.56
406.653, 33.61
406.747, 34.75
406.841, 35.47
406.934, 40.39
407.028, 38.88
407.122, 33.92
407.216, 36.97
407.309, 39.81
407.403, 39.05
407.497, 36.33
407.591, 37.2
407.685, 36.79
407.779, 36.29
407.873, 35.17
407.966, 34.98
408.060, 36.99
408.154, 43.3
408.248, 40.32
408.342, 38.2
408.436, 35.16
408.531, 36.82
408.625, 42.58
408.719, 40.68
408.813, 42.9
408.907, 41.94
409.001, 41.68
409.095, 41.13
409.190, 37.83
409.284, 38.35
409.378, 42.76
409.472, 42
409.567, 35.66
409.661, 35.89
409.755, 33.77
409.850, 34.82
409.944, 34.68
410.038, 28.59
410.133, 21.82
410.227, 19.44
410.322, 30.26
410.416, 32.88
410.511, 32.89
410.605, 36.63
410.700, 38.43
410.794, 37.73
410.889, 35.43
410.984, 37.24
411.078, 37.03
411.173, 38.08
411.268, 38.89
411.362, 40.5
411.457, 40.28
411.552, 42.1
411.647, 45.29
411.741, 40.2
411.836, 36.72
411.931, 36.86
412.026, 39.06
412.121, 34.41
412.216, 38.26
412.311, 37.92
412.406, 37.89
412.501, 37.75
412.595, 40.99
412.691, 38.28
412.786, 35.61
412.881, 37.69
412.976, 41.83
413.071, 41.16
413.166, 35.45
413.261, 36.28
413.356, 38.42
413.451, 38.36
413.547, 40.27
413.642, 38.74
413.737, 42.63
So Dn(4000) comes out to 1.5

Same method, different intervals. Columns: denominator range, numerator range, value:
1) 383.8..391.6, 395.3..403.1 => 1.13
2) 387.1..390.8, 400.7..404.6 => 1.41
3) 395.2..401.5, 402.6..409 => 1.26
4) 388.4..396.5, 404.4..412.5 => 1.50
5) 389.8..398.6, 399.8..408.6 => 1.54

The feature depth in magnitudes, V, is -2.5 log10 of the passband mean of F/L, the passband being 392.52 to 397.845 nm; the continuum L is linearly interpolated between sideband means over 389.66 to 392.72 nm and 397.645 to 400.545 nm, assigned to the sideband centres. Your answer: 0.45 mag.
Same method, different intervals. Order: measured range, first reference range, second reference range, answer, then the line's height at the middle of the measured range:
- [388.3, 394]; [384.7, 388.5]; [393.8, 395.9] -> 0.17 mag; 30.3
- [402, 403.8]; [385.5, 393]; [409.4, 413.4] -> -0.14 mag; 34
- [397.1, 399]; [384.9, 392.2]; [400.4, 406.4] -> 0.16 mag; 35.4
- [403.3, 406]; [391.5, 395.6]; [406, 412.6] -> -0.15 mag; 33.2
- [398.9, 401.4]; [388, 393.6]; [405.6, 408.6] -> -0.15 mag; 32.7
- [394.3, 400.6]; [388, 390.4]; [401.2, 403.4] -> 0.17 mag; 35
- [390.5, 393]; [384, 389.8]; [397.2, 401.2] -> 0.12 mag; 32.3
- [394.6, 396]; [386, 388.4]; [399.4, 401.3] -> 0.11 mag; 35.4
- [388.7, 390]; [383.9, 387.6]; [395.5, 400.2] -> 0.09 mag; 30.8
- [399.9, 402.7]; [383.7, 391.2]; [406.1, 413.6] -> -0.12 mag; 34.6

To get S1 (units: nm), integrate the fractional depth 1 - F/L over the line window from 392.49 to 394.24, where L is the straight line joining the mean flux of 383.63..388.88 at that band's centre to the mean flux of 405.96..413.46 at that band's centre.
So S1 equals 0.89 nm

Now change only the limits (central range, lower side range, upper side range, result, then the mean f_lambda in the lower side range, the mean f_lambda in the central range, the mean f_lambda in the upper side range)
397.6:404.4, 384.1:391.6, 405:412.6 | -0.47 nm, 31.1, 37.3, 37.2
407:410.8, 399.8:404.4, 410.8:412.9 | 0.19 nm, 38.6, 36.6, 38.5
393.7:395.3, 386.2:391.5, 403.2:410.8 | 0.30 nm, 30.8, 26.6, 37.1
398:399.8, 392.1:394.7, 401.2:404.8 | -0.28 nm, 20.1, 35.3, 38.2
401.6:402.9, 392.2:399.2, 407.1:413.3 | -0.35 nm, 24.9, 38.7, 37.3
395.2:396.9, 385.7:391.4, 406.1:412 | 0.42 nm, 30.5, 24.8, 37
